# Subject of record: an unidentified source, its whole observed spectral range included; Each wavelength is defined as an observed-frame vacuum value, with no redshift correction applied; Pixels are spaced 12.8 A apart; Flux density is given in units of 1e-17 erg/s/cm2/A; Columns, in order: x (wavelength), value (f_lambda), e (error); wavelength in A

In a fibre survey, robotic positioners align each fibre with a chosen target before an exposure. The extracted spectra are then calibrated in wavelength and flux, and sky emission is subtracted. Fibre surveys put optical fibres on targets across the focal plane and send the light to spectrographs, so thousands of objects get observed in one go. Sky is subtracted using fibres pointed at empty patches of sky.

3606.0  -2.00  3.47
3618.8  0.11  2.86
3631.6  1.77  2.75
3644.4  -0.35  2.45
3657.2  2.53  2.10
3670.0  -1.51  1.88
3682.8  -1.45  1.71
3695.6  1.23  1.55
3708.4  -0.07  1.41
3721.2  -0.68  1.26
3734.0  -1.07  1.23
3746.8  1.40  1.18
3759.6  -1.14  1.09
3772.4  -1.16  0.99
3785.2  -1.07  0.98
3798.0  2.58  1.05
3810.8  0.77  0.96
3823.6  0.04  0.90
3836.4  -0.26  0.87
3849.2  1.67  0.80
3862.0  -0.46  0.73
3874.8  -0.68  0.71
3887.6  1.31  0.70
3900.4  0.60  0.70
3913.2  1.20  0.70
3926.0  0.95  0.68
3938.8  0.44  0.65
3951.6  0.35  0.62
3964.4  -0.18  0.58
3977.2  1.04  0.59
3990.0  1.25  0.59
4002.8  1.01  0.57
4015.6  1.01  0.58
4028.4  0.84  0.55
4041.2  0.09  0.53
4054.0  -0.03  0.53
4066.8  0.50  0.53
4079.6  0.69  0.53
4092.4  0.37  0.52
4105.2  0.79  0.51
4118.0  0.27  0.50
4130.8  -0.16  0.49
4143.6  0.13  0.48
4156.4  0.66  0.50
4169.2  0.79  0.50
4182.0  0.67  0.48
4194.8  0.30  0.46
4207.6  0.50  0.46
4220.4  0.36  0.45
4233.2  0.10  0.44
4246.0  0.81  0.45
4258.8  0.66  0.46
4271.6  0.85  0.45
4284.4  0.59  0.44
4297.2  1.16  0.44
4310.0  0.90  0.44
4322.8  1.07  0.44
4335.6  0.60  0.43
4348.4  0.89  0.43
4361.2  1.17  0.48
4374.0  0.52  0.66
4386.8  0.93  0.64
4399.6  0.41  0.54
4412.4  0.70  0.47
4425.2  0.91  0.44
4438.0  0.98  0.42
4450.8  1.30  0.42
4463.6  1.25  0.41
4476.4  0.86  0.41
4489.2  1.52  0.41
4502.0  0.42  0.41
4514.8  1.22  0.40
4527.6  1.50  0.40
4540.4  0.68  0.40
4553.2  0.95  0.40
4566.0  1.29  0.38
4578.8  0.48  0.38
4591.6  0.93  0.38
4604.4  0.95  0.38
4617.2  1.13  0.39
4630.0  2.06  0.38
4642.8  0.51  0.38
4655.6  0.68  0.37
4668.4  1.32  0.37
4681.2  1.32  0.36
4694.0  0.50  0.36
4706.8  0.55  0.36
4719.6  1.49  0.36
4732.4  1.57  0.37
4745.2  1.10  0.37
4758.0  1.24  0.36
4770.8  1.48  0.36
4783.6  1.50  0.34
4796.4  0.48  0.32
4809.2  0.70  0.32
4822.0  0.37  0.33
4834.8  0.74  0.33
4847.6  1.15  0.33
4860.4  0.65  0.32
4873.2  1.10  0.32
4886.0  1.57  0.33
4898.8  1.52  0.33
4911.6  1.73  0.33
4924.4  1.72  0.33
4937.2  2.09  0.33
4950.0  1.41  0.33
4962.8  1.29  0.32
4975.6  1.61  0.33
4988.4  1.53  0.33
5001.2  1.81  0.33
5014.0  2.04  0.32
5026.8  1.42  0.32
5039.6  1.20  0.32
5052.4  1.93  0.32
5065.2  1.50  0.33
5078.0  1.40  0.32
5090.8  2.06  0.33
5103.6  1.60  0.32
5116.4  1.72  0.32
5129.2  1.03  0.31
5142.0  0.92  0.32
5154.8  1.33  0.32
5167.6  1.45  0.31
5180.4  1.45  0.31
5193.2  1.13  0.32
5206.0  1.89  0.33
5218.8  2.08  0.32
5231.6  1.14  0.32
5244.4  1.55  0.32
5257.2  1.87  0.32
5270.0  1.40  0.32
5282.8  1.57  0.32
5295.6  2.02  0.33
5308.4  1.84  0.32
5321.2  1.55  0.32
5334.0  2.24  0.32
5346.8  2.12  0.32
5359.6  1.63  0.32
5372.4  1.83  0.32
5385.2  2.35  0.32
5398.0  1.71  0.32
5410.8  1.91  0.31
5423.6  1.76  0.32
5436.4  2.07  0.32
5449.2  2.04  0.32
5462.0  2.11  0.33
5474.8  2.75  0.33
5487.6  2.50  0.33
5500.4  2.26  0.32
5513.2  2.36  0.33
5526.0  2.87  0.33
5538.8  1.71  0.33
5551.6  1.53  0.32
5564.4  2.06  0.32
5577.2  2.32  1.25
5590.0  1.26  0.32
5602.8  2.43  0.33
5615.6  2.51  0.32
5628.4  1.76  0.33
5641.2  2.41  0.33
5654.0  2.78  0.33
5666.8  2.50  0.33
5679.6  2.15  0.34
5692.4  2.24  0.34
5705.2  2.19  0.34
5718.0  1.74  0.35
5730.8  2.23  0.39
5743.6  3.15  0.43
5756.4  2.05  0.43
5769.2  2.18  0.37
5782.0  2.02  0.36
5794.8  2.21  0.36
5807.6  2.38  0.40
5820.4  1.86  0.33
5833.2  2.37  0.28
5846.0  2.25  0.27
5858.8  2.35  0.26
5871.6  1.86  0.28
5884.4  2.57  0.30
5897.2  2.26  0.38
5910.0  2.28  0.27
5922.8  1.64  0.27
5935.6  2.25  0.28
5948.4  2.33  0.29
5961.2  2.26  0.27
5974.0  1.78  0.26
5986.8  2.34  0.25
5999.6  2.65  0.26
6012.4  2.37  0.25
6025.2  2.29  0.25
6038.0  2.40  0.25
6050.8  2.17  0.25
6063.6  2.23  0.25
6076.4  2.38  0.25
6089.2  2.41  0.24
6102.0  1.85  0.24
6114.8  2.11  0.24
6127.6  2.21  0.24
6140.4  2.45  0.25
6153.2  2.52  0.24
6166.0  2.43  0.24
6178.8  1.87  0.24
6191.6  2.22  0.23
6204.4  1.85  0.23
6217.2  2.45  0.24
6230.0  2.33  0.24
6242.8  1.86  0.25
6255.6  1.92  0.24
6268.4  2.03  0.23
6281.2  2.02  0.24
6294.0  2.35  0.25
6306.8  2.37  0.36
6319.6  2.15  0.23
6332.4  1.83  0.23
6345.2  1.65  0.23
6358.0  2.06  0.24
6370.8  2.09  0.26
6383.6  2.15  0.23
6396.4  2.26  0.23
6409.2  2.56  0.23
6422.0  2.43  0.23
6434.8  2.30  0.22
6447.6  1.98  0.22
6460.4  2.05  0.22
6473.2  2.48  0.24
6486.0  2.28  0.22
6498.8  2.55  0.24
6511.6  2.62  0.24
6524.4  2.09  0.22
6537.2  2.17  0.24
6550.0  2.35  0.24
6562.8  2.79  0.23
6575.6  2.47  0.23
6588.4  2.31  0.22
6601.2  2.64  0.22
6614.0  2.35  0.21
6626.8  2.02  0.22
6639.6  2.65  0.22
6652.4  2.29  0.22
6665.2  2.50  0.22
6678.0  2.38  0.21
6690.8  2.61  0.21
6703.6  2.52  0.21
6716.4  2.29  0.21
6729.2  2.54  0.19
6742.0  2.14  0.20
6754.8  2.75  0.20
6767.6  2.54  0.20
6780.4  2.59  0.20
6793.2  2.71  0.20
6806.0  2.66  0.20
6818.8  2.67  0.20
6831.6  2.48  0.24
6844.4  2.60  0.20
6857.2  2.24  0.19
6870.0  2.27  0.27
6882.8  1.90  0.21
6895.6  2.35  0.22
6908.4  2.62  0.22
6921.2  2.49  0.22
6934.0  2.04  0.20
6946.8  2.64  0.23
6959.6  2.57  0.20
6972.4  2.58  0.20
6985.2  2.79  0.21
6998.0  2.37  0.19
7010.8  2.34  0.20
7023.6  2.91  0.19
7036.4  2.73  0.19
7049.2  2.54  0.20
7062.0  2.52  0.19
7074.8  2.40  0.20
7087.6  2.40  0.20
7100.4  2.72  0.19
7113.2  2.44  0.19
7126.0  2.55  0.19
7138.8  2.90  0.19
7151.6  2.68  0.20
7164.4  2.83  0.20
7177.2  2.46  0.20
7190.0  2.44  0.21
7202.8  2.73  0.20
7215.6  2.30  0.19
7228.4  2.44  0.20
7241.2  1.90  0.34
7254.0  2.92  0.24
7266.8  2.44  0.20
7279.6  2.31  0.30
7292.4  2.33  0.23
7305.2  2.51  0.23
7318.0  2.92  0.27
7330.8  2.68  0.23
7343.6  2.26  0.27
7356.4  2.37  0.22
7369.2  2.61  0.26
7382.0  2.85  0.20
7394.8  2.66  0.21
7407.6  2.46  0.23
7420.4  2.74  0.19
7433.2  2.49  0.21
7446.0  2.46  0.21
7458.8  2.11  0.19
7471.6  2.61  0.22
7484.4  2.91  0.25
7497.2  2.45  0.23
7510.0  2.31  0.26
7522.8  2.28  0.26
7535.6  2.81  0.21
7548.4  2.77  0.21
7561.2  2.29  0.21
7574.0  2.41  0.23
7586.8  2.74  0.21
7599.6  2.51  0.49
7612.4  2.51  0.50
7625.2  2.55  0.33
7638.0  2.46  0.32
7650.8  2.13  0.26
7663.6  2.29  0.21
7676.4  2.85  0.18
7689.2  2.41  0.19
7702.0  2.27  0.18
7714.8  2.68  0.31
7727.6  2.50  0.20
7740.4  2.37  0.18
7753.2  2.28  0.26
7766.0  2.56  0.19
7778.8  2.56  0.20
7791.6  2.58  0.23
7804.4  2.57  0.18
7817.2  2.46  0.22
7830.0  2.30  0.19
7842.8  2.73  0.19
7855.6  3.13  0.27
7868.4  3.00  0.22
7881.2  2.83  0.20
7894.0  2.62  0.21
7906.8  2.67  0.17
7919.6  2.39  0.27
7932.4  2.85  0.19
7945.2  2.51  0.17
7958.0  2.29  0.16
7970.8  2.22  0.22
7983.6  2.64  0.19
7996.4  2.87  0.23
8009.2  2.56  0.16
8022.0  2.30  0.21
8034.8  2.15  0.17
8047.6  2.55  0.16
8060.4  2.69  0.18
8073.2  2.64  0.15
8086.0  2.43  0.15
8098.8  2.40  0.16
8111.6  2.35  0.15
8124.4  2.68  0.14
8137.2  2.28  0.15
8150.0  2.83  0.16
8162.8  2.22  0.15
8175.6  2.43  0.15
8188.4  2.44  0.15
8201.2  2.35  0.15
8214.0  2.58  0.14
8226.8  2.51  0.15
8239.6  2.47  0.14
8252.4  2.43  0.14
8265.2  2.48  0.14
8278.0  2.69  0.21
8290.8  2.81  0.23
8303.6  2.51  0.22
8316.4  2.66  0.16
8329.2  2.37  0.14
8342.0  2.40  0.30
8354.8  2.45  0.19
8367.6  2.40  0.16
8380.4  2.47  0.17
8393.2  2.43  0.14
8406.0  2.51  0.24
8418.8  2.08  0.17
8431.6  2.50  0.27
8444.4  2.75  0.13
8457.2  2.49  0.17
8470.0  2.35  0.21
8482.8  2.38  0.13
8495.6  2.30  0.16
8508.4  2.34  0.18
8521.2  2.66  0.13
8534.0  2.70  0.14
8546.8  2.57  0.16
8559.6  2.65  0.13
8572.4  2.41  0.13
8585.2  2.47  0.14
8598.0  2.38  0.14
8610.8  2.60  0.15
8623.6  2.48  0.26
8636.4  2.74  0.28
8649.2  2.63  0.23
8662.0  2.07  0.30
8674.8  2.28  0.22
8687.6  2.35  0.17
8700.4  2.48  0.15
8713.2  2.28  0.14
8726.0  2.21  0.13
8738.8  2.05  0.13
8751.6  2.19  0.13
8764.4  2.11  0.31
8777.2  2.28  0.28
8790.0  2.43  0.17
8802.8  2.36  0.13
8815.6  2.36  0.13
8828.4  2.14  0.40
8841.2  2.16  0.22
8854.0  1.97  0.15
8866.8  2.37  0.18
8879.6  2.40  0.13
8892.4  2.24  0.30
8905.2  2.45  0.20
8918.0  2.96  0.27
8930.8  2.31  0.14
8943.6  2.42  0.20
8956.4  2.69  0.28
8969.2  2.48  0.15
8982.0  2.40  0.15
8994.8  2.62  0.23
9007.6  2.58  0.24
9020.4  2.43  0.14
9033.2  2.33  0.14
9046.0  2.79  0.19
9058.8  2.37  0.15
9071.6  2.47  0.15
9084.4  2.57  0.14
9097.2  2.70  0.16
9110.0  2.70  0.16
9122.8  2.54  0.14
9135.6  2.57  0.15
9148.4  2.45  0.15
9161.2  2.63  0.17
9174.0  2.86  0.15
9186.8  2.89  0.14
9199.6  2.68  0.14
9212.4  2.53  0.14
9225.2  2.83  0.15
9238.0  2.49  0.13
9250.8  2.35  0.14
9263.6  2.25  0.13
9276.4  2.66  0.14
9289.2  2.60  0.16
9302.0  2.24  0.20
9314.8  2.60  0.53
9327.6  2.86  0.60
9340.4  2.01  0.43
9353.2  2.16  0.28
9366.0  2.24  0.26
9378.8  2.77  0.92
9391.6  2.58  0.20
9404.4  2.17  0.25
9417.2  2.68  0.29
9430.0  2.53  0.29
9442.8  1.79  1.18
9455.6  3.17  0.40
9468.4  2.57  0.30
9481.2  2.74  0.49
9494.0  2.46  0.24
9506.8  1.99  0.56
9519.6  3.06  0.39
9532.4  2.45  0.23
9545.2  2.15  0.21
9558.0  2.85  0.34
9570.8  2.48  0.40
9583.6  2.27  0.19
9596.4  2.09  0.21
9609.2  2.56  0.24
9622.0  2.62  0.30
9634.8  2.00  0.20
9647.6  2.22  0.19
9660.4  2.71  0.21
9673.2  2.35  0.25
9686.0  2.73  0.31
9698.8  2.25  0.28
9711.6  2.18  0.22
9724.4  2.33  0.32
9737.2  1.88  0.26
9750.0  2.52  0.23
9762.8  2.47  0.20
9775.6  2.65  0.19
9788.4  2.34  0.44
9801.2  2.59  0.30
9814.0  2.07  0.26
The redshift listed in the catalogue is 0.22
